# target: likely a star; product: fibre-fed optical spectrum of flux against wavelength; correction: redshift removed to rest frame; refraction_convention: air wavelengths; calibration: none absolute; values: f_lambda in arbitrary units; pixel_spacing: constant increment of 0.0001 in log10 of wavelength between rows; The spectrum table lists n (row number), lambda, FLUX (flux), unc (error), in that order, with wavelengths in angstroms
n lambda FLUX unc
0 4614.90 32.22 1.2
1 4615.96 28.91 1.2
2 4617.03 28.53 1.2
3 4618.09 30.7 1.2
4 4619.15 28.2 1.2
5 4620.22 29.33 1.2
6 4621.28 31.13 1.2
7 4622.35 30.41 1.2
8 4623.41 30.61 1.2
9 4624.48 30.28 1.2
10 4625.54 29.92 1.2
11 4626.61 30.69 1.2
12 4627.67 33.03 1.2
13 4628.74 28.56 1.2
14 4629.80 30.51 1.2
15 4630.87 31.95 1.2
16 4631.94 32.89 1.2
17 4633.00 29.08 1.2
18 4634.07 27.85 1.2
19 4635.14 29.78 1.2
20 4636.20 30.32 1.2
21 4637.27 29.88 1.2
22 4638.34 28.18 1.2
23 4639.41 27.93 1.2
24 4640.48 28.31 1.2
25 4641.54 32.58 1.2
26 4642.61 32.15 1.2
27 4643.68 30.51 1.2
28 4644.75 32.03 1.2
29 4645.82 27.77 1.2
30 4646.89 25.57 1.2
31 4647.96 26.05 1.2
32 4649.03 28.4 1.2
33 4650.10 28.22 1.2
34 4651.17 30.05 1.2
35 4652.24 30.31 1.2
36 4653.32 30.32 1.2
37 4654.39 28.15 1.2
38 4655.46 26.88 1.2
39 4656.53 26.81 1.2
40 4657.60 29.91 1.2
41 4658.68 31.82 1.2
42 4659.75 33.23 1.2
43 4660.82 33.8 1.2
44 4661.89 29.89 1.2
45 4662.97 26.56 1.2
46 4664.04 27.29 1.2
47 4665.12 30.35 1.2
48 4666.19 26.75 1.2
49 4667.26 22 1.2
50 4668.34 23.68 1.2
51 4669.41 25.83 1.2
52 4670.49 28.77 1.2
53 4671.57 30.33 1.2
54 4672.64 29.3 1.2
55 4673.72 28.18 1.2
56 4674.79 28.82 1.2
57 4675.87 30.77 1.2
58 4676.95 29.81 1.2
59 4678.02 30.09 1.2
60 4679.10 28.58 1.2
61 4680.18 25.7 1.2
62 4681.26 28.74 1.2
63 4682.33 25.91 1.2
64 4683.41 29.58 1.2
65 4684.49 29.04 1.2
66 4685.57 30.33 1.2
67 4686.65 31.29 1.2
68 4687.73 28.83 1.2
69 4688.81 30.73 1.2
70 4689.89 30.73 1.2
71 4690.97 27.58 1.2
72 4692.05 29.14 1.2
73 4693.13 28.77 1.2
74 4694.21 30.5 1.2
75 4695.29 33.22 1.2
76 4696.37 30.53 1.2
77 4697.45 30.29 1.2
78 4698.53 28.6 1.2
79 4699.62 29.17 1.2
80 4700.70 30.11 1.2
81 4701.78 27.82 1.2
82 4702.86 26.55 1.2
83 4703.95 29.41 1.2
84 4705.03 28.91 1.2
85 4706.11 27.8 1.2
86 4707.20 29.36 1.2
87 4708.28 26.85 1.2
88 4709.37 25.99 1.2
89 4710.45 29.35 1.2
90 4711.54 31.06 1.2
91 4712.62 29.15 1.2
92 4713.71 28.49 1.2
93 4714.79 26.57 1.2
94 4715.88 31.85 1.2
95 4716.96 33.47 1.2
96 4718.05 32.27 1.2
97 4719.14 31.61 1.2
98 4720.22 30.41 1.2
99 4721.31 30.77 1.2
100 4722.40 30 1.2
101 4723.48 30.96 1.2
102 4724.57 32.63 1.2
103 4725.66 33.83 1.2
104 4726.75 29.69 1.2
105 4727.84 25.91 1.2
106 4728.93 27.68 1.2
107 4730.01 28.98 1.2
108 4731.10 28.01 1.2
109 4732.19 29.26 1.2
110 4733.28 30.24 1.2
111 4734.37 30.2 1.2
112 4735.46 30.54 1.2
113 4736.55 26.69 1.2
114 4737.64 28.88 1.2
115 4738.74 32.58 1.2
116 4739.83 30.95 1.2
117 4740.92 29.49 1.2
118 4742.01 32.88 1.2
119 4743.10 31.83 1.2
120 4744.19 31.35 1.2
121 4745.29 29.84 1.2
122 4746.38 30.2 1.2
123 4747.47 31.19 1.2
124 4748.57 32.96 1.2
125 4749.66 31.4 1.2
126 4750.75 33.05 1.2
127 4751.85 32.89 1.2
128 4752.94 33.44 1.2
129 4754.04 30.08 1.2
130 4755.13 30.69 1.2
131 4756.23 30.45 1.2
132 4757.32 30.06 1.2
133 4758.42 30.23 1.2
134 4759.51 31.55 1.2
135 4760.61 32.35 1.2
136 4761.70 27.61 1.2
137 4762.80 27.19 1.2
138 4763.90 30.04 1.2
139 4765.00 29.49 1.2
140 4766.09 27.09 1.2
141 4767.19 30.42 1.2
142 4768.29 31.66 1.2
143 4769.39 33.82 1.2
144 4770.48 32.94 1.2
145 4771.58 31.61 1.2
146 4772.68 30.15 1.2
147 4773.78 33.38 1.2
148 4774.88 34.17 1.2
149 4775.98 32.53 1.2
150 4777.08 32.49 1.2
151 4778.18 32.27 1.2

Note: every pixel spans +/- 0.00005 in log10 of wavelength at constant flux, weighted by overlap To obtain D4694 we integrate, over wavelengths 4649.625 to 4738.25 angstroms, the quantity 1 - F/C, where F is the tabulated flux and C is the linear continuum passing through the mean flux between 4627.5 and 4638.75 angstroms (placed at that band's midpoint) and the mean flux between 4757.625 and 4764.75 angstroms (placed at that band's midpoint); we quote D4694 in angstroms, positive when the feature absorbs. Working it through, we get 2.2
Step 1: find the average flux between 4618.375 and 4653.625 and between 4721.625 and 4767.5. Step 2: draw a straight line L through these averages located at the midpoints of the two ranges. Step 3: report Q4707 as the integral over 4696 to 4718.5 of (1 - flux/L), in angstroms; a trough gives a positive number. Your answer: 0.7 angstroms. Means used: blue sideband 29.8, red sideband 30.4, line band 29.2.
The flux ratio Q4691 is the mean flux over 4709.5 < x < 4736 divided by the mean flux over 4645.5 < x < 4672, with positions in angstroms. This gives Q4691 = 1.1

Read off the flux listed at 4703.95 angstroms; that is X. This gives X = 29.41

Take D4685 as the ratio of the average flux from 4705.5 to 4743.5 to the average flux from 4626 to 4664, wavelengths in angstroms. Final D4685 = 1.01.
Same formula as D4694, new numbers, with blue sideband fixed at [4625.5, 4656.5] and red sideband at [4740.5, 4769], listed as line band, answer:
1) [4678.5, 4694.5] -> 0.54 angstroms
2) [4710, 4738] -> 0.44 angstroms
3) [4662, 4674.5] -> 1.05 angstroms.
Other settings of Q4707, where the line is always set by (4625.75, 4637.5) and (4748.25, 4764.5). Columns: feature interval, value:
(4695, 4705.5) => 0.4 angstroms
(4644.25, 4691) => 2.8 angstroms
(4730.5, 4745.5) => 0.3 angstroms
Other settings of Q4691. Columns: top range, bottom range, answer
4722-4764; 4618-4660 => 1.02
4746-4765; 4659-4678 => 1.08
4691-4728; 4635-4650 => 1.02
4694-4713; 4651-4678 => 1.01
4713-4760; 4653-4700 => 1.05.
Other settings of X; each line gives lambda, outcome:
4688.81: 30.73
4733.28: 30.24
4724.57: 32.63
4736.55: 26.69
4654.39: 28.15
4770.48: 32.94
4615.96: 28.91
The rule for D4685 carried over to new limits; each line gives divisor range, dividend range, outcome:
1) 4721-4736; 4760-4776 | 1.03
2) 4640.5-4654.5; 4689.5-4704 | 1.00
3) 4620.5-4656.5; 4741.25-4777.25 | 1.05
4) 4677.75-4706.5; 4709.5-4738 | 1.02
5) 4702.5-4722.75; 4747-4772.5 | 1.05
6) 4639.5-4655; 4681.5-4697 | 1.02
